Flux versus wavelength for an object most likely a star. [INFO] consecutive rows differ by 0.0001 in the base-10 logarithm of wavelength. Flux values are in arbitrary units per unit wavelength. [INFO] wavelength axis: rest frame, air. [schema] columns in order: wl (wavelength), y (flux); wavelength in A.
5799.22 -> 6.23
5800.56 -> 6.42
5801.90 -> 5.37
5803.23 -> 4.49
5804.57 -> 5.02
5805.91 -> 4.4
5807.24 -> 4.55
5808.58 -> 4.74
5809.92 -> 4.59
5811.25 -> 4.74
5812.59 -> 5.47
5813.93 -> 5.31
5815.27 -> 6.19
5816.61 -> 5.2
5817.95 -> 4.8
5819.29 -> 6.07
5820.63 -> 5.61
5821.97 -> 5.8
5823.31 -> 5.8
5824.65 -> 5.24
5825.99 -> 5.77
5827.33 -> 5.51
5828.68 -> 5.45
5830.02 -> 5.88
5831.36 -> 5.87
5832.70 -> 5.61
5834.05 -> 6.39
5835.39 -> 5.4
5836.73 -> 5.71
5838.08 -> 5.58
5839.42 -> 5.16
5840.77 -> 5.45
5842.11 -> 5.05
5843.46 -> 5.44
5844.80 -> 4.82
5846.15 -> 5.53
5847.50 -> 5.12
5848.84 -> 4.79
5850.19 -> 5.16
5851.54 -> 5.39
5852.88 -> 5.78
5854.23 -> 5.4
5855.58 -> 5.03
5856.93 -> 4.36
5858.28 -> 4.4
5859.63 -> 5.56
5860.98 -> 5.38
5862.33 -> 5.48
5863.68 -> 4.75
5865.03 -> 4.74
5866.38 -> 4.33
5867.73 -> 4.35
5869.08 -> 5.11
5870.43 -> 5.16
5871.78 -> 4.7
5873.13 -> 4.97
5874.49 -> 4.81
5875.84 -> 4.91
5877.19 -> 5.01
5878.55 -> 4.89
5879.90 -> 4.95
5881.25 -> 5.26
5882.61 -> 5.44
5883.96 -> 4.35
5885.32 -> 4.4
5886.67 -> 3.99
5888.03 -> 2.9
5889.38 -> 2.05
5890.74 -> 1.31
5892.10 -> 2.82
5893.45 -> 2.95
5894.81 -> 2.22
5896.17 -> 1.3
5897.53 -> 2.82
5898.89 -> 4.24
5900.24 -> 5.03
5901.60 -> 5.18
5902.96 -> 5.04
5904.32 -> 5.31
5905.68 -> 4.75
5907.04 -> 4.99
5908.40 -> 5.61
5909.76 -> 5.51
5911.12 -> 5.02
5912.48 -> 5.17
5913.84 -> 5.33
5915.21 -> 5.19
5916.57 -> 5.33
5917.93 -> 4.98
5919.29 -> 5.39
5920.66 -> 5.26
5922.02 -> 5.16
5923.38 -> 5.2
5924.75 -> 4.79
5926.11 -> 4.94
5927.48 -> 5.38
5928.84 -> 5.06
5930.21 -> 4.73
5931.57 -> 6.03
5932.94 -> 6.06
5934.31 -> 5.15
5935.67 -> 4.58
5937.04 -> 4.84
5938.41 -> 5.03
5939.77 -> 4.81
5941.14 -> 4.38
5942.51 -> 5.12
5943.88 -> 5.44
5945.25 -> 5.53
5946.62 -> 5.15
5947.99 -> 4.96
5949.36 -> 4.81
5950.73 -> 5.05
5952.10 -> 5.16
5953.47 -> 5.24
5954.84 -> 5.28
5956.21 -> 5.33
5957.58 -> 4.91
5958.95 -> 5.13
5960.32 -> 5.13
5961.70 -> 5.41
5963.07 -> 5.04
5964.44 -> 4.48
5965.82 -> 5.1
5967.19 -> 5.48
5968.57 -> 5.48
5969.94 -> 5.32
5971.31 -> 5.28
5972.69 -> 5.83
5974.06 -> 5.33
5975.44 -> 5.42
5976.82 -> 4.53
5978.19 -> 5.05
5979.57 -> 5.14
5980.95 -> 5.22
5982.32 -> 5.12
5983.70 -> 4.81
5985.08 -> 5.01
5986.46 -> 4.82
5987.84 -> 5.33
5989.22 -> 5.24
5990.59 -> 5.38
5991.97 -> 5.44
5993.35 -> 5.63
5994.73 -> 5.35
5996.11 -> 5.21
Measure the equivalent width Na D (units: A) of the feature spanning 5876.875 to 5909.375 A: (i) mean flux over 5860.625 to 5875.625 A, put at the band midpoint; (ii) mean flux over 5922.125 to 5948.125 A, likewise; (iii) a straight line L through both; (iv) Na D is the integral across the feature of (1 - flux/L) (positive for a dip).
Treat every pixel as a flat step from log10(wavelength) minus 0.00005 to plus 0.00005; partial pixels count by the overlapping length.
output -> 6.1 A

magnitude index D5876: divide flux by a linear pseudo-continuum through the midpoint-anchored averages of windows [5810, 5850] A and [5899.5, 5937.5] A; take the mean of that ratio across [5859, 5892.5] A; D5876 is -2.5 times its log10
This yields 0.19 mag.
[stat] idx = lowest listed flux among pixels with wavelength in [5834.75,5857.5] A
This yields 4.36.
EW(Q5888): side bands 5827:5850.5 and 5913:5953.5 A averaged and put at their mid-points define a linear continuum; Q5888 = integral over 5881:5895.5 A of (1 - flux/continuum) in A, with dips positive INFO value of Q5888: 5.25 A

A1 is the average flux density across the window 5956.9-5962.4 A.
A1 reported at 5.14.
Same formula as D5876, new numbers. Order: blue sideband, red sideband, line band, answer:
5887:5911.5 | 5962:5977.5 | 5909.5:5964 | -0.14 mag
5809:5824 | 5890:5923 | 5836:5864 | -0.04 mag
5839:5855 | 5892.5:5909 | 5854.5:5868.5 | 0.02 mag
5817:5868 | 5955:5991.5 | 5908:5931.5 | 0.01 mag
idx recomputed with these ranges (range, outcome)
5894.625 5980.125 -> 1.3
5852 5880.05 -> 4.33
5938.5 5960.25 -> 4.38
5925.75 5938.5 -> 4.58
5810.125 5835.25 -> 4.74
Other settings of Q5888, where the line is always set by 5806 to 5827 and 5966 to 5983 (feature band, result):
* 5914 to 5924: 0.1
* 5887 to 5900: 6.5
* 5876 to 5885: 0.6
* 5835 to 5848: -0.1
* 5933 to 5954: 0.9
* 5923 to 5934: 0.0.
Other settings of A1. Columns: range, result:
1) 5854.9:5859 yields 4.6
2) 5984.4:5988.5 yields 5.05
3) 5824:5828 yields 5.51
